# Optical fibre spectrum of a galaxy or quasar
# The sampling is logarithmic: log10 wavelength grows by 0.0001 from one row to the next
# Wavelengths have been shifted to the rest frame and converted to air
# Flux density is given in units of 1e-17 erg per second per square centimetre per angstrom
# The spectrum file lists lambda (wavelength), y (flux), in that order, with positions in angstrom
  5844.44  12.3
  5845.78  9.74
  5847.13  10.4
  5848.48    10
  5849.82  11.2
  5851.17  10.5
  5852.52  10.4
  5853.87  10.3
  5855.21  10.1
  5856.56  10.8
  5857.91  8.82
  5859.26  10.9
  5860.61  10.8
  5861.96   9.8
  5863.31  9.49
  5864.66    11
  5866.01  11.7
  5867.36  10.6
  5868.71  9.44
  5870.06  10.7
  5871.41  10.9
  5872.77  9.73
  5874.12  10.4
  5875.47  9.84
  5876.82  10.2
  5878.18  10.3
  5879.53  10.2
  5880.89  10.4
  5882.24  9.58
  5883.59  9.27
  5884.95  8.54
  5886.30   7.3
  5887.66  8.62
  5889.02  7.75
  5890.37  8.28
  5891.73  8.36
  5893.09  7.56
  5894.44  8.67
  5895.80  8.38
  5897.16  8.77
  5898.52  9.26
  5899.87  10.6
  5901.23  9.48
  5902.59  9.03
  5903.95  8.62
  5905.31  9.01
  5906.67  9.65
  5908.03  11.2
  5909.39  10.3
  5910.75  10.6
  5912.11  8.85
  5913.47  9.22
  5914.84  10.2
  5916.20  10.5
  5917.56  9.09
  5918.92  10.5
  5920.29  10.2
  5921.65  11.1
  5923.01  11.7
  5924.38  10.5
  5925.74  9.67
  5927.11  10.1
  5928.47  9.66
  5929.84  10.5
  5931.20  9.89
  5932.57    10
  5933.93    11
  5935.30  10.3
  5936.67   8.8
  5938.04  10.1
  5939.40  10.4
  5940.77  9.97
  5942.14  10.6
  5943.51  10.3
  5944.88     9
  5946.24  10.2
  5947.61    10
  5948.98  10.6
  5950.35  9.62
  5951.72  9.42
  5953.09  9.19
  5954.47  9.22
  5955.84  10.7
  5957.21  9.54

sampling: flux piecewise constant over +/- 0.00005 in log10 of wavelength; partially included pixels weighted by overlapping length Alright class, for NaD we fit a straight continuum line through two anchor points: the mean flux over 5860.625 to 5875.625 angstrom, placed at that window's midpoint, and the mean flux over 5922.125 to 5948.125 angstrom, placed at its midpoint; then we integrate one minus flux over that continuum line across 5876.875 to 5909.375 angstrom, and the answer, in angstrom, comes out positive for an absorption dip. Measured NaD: 3.7 angstrom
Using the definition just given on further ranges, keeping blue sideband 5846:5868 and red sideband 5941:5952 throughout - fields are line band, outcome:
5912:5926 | -0.1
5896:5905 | 0.9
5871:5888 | 1.1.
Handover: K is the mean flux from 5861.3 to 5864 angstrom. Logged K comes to 9.65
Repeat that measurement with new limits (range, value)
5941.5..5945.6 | 9.98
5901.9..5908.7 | 9.5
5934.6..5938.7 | 9.71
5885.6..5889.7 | 7.9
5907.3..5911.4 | 10.7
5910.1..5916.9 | 9.87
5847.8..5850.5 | 10.6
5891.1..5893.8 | 7.97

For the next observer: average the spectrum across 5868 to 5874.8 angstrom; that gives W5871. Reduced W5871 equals 10.2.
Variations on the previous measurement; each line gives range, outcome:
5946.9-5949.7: 10.3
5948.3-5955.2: 9.61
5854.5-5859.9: 10.2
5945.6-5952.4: 9.97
